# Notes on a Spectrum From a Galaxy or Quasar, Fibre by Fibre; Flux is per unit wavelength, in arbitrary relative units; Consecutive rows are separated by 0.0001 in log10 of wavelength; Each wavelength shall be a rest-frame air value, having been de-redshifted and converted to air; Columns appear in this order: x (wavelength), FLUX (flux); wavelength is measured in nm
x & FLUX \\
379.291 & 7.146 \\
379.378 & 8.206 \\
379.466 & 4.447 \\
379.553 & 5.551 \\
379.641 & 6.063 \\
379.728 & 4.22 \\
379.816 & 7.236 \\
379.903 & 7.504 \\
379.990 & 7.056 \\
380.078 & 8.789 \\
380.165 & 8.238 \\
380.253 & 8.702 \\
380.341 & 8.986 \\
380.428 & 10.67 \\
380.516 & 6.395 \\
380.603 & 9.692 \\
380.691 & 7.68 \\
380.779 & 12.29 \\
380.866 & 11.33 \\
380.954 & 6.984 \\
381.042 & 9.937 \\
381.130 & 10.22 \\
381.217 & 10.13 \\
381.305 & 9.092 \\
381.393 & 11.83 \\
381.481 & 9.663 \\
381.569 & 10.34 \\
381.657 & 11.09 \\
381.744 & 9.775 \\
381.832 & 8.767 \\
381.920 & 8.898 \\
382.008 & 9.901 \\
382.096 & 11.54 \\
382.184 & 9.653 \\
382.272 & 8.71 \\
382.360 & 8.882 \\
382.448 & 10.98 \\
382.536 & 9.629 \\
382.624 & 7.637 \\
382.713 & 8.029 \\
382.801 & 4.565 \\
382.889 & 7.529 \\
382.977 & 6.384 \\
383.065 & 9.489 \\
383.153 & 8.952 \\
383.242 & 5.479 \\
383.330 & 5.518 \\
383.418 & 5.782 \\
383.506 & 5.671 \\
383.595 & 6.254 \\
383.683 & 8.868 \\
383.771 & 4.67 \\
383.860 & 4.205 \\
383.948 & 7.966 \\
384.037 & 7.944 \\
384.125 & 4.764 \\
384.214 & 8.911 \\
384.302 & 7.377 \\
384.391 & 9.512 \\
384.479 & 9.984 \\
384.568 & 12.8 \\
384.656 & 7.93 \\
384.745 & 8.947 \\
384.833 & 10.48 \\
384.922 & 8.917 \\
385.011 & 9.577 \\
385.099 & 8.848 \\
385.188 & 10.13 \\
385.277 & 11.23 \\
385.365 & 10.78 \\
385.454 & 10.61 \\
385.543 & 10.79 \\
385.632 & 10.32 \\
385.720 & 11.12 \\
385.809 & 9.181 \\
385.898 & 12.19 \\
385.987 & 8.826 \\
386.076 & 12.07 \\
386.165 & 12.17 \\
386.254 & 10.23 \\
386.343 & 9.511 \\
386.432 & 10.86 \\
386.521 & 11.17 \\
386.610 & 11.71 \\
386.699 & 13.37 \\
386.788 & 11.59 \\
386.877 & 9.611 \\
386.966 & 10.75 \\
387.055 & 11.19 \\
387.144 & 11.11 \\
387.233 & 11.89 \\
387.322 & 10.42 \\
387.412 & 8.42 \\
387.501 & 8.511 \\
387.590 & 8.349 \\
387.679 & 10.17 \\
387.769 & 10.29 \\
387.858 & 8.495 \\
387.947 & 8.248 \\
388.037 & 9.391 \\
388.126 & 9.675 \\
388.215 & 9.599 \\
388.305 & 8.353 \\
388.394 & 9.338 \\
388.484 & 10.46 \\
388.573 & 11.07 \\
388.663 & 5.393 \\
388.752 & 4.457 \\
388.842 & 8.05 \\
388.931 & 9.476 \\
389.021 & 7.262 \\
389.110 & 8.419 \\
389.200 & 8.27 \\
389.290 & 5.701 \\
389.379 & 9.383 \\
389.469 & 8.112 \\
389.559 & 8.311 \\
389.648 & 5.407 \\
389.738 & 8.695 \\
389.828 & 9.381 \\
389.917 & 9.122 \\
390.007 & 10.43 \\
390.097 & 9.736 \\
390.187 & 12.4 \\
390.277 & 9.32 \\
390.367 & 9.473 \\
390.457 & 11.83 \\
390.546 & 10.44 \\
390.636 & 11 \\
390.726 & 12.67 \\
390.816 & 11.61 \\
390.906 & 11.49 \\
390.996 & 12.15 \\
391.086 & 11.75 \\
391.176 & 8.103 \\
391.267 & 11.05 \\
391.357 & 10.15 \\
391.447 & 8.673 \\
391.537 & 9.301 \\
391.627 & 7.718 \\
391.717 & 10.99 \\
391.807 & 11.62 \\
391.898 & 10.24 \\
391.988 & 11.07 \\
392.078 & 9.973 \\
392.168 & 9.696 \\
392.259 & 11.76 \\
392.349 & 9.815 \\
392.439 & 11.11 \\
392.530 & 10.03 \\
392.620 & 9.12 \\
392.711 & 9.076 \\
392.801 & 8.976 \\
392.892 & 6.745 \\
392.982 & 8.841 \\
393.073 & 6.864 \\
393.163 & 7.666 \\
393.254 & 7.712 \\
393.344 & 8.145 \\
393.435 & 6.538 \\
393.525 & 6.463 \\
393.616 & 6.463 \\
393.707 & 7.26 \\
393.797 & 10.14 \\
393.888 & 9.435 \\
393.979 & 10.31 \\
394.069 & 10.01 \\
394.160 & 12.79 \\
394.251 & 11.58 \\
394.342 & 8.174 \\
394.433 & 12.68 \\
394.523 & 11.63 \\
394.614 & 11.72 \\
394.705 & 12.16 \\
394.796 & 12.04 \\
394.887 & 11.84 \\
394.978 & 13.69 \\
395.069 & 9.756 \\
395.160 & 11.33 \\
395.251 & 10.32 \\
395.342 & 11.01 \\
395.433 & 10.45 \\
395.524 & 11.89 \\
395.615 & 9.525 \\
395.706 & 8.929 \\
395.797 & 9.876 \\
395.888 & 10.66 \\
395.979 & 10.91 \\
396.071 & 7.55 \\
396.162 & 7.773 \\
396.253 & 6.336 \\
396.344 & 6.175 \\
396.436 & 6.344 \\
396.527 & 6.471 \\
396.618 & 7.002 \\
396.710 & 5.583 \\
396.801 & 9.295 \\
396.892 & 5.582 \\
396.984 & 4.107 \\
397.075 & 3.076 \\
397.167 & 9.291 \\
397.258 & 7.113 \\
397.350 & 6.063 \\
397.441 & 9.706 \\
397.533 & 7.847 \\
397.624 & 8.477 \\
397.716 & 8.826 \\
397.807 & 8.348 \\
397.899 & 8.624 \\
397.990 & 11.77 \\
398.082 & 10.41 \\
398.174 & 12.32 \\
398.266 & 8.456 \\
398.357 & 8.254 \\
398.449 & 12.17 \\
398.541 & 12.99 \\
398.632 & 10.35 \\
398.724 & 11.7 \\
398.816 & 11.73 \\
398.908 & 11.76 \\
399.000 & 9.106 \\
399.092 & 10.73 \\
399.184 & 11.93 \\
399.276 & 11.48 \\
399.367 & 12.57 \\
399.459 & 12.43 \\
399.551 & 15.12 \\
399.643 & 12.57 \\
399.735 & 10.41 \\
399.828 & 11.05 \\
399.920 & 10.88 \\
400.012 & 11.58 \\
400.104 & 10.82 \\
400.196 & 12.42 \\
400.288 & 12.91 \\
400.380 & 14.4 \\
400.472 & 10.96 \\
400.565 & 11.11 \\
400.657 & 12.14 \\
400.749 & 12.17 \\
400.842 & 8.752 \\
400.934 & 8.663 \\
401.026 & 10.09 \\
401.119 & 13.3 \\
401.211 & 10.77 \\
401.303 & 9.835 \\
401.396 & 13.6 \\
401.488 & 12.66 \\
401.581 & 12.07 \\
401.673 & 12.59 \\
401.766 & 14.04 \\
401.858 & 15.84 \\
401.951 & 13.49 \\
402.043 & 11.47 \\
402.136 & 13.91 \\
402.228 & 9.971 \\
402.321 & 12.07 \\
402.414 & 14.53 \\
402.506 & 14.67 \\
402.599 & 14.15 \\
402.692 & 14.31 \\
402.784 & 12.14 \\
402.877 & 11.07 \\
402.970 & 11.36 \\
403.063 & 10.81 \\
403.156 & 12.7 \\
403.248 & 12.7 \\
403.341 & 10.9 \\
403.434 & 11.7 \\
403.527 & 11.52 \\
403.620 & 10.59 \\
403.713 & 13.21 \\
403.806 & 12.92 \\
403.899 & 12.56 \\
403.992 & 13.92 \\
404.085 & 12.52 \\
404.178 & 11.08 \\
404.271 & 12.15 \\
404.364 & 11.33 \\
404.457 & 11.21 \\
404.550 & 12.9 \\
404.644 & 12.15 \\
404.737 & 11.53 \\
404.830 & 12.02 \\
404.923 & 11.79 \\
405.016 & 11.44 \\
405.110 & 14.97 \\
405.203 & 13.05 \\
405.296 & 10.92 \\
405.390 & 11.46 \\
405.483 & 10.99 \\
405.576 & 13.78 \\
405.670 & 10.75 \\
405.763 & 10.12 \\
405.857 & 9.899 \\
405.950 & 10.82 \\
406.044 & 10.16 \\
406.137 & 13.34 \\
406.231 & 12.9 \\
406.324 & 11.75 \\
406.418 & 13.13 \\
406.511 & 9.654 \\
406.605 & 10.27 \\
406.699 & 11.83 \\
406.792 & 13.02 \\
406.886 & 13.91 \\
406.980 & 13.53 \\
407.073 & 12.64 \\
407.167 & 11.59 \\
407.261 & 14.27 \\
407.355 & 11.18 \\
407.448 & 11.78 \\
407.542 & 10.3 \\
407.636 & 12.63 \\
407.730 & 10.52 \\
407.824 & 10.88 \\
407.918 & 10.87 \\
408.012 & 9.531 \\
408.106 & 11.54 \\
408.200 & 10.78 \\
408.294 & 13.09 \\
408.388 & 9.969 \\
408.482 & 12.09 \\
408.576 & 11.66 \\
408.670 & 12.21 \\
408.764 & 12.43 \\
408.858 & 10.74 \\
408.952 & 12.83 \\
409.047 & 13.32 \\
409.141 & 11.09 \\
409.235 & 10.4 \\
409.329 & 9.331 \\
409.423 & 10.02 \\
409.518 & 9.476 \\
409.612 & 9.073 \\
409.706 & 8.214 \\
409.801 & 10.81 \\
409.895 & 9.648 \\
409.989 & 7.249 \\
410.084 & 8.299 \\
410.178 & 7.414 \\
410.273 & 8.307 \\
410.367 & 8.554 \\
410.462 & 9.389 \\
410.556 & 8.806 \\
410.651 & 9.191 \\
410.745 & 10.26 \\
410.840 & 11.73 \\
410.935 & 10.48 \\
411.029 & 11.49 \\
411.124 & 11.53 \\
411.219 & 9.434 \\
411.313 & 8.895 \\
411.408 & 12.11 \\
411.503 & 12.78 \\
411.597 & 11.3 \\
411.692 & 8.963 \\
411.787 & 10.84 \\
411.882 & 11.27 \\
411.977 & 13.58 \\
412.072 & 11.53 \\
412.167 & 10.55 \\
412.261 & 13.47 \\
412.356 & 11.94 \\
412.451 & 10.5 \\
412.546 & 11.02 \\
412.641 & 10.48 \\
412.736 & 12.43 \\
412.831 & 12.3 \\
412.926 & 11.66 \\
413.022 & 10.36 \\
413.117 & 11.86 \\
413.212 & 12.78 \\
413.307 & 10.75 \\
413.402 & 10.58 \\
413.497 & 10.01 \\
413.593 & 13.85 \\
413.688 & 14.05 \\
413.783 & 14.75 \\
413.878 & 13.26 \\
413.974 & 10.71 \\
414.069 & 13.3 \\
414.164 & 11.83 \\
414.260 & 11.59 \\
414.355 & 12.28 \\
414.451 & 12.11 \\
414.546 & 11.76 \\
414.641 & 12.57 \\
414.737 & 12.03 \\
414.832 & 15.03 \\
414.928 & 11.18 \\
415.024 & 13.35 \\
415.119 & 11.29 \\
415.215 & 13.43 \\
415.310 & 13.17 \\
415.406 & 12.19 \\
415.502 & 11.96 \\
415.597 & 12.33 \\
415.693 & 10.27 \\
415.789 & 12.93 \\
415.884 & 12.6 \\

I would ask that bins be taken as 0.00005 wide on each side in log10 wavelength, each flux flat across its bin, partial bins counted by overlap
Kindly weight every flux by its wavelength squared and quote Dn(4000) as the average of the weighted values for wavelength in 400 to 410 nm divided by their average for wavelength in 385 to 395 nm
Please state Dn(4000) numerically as 1.29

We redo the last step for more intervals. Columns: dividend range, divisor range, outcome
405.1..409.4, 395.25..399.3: 1.35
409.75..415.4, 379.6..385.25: 1.55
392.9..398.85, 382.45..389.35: 1.07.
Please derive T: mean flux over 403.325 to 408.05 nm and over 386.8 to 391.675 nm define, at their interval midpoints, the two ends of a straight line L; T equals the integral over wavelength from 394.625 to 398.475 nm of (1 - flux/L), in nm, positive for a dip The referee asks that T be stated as 0.56 nm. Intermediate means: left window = 9.46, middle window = 8.99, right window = 11.8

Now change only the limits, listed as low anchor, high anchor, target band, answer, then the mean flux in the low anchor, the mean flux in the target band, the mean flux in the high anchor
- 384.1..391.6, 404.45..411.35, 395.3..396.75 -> 0.246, 9.75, 8.53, 11.1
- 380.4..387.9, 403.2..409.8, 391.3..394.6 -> 0.260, 9.34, 9.44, 11.6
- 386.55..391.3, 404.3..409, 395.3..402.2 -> 0.344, 9.64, 10.3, 11.8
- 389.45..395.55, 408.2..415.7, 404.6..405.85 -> -0.121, 9.97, 11.9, 11.3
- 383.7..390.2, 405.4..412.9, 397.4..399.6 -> -0.105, 9.35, 10.7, 11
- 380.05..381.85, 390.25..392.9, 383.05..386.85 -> 0.241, 9.57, 9.23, 10.3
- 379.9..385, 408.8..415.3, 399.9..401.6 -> -0.226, 8.6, 11.5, 11.2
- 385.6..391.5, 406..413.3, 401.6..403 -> -0.320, 9.81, 13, 11.1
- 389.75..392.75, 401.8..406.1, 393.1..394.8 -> 0.192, 10.4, 9.54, 12.2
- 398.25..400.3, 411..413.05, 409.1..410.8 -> 0.319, 11.5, 9.2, 11.3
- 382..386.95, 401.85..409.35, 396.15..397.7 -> 0.566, 9.11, 6.86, 12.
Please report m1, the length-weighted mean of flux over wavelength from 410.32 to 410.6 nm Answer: 8.93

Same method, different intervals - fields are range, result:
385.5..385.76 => 10.8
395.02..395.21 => 10.6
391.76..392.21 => 10.5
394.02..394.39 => 10.6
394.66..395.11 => 11.9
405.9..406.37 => 11.8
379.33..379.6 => 6.08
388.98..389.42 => 7.81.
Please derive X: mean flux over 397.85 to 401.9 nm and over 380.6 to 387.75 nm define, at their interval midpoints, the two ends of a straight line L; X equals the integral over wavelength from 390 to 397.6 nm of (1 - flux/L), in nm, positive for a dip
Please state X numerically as 0.89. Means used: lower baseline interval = 9.36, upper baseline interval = 11.6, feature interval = 9.44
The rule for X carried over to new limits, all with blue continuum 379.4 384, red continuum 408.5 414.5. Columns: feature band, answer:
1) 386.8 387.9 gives -0.16 nm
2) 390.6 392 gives -0.22 nm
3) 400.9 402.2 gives -0.29 nm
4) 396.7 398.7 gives 0.22 nm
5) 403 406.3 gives -0.49 nm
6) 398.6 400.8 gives -0.41 nm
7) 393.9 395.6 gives -0.32 nm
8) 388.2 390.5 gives 0.05 nm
